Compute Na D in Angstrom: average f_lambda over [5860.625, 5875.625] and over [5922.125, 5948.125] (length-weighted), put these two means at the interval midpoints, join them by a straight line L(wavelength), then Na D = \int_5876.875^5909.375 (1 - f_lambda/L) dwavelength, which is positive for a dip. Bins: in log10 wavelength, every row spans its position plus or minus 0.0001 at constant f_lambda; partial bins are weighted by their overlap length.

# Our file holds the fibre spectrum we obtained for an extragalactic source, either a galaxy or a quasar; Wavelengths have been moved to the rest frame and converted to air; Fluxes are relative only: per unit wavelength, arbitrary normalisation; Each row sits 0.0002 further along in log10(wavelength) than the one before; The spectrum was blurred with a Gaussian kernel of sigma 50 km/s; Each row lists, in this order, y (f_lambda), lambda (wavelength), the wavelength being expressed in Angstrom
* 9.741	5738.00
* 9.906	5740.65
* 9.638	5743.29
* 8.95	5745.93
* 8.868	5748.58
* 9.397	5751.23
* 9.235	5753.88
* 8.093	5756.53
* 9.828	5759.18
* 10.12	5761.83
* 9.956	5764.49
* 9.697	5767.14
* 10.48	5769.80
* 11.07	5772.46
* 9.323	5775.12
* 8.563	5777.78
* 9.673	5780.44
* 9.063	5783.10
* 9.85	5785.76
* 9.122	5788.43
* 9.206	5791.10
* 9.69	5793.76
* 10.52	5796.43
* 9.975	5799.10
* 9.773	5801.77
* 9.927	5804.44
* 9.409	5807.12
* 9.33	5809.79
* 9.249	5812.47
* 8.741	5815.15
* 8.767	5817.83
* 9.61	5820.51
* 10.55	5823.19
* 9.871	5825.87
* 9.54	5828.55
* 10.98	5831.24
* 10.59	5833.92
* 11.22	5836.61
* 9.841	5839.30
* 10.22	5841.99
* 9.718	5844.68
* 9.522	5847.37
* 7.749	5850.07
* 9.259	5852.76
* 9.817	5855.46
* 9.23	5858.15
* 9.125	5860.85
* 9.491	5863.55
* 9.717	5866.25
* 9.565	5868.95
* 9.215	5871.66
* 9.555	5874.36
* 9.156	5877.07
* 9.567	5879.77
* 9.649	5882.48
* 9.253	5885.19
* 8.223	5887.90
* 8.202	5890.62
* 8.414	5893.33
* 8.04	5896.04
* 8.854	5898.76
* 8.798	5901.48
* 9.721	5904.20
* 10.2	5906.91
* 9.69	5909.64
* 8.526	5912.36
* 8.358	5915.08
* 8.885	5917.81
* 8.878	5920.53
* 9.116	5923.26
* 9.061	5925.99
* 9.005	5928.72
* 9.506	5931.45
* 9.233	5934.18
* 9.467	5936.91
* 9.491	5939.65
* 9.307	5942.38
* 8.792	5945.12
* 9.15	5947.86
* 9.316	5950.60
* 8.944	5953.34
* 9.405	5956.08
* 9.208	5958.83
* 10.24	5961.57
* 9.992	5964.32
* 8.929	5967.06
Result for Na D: 1.2 Angstrom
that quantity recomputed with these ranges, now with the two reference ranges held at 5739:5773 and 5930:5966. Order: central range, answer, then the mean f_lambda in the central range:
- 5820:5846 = -1.97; 10.2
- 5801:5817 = 0.29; 9.37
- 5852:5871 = 0.05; 9.45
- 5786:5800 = -0.22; 9.7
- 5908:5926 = 0.92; 8.94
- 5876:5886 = 0.04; 9.43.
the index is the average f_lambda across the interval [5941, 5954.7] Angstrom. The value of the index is 9.1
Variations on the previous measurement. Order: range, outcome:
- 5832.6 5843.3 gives 10.5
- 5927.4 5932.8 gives 9.26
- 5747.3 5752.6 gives 9.13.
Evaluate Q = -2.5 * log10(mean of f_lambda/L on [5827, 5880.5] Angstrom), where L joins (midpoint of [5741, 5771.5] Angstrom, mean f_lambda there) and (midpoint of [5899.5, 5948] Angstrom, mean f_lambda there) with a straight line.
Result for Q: -0.04 mag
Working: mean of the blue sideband 9.51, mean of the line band 9.66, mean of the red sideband 9.17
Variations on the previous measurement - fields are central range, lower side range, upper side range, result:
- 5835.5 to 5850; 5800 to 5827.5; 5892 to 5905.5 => -0.069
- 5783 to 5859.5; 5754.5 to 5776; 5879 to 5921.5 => -0.026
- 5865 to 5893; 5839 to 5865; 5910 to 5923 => -0.005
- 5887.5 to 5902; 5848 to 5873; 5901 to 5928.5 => 0.094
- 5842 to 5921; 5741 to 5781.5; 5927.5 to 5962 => 0.028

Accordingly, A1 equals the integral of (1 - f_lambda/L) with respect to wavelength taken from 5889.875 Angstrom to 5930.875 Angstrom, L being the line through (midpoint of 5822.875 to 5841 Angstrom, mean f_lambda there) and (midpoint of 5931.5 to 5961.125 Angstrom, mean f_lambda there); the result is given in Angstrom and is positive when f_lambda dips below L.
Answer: 2.9 Angstrom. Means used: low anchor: 10.4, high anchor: 9.28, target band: 8.94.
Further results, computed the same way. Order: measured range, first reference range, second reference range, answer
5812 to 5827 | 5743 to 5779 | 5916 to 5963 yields -0.1 Angstrom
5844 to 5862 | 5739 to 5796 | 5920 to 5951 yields 0.3 Angstrom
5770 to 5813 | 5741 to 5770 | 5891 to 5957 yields -1.2 Angstrom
